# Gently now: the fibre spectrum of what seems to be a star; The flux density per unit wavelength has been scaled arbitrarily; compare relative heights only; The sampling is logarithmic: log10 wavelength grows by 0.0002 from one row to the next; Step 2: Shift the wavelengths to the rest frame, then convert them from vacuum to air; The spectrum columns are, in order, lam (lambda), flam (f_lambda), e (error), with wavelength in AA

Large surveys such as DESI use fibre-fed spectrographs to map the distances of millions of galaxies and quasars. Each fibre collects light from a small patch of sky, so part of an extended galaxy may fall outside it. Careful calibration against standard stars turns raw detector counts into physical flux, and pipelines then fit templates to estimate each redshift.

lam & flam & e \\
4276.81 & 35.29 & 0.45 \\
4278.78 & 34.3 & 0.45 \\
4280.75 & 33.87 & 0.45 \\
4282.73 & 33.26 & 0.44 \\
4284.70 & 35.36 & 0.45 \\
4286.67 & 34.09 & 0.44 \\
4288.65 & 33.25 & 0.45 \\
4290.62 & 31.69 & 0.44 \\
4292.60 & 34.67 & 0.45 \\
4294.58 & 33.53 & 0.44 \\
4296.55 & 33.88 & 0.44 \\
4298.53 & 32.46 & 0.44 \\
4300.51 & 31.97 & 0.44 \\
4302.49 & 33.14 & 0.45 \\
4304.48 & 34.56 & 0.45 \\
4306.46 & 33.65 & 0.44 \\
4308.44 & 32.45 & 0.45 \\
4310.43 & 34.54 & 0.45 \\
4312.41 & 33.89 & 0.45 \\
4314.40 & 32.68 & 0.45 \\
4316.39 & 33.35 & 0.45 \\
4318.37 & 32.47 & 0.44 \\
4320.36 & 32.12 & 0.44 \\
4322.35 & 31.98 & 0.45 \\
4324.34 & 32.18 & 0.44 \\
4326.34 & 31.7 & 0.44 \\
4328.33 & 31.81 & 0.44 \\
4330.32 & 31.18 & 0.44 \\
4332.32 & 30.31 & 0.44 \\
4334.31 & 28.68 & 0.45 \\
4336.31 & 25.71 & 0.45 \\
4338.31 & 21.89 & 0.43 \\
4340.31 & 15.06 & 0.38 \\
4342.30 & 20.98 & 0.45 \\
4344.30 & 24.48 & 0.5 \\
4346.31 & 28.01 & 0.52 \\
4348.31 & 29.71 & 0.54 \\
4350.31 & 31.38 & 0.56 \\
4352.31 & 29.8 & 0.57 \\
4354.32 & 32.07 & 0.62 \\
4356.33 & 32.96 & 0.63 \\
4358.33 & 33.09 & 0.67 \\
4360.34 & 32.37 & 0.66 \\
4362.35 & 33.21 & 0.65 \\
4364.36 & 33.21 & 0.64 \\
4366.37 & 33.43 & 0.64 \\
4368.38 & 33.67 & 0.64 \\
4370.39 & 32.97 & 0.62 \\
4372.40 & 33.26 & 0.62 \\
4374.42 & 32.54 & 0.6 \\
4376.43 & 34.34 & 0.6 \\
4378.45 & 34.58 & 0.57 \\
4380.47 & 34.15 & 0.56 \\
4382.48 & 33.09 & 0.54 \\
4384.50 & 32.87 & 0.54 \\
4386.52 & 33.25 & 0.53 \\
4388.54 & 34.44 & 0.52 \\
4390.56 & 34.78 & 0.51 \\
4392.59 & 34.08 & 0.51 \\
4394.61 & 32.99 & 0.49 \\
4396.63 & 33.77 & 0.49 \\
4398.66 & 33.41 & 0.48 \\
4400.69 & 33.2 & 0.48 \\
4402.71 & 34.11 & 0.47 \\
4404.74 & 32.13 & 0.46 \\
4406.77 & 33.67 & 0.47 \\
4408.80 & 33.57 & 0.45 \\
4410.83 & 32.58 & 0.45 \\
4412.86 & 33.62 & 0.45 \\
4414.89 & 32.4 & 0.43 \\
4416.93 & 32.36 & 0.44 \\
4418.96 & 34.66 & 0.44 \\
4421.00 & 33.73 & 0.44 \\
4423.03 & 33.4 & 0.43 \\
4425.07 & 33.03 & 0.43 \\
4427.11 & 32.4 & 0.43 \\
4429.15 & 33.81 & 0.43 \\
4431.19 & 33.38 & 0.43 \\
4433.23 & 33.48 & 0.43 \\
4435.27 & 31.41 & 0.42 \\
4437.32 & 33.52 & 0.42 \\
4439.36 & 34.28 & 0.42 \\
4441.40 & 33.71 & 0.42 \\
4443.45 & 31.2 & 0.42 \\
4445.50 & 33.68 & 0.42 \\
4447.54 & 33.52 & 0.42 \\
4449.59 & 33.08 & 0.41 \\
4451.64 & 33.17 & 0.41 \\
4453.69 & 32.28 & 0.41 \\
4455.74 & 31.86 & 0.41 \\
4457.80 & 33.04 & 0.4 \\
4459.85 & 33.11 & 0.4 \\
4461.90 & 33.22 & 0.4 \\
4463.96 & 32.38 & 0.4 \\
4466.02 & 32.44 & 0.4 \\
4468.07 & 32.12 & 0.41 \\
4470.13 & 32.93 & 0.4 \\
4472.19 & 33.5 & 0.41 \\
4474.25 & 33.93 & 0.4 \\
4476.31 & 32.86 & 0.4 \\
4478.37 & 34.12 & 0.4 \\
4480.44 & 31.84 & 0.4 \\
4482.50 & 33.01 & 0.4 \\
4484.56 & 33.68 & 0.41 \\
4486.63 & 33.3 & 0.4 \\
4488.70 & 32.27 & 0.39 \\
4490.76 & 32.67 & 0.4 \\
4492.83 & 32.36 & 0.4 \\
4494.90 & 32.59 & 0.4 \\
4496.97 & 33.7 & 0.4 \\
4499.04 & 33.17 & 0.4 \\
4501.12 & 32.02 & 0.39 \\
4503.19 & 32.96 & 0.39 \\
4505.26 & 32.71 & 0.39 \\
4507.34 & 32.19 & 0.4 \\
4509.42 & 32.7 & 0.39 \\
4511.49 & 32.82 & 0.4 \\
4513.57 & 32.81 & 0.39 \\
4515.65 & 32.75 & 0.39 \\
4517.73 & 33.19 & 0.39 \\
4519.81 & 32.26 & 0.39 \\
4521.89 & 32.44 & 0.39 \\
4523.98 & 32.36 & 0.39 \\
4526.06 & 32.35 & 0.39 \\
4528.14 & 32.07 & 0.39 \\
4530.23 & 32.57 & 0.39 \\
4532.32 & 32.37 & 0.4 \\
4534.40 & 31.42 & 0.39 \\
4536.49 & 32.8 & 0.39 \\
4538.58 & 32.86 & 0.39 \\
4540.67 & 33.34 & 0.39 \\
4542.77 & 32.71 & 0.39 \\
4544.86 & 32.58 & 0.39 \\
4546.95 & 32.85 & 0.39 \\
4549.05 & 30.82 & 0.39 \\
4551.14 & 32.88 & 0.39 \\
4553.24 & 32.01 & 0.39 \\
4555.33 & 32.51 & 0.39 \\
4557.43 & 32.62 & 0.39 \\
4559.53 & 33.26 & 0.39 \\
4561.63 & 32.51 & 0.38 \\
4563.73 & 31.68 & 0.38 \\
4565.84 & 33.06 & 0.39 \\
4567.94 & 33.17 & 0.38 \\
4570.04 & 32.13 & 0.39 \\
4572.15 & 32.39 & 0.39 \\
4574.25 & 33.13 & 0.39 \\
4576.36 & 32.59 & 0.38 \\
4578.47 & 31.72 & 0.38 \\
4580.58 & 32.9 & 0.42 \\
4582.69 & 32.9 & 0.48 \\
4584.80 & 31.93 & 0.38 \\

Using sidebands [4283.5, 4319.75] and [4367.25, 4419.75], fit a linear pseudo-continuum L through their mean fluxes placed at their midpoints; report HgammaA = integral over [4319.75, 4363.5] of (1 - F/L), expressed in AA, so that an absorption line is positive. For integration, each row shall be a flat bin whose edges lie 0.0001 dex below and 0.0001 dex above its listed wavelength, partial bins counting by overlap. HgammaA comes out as 5.7 AA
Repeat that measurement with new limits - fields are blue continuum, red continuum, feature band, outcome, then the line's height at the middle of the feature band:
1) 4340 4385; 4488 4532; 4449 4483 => -0.7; 32.2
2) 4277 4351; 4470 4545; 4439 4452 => -0.4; 32.2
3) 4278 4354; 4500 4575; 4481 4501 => -0.4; 32.2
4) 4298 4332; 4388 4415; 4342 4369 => 1.8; 33.1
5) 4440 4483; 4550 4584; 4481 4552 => 0.3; 32.7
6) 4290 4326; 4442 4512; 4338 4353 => 3.5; 33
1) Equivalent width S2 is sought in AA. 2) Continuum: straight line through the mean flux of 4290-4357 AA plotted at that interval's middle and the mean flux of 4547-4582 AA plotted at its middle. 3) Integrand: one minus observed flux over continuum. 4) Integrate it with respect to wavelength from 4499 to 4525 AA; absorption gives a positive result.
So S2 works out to -0.5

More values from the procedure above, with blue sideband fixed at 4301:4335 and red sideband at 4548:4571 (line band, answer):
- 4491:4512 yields -0.19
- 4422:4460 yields -0.69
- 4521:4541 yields 0.00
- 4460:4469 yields -0.05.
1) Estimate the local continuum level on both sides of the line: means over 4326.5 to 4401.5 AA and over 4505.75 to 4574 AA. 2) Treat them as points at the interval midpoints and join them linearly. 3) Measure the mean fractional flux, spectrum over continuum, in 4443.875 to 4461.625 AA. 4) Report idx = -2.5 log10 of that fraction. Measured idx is -0.04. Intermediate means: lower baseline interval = 31.1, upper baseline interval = 32.5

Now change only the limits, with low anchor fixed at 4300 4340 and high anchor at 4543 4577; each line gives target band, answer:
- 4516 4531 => -0.005 mag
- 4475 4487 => -0.035 mag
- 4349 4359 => -0.013 mag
